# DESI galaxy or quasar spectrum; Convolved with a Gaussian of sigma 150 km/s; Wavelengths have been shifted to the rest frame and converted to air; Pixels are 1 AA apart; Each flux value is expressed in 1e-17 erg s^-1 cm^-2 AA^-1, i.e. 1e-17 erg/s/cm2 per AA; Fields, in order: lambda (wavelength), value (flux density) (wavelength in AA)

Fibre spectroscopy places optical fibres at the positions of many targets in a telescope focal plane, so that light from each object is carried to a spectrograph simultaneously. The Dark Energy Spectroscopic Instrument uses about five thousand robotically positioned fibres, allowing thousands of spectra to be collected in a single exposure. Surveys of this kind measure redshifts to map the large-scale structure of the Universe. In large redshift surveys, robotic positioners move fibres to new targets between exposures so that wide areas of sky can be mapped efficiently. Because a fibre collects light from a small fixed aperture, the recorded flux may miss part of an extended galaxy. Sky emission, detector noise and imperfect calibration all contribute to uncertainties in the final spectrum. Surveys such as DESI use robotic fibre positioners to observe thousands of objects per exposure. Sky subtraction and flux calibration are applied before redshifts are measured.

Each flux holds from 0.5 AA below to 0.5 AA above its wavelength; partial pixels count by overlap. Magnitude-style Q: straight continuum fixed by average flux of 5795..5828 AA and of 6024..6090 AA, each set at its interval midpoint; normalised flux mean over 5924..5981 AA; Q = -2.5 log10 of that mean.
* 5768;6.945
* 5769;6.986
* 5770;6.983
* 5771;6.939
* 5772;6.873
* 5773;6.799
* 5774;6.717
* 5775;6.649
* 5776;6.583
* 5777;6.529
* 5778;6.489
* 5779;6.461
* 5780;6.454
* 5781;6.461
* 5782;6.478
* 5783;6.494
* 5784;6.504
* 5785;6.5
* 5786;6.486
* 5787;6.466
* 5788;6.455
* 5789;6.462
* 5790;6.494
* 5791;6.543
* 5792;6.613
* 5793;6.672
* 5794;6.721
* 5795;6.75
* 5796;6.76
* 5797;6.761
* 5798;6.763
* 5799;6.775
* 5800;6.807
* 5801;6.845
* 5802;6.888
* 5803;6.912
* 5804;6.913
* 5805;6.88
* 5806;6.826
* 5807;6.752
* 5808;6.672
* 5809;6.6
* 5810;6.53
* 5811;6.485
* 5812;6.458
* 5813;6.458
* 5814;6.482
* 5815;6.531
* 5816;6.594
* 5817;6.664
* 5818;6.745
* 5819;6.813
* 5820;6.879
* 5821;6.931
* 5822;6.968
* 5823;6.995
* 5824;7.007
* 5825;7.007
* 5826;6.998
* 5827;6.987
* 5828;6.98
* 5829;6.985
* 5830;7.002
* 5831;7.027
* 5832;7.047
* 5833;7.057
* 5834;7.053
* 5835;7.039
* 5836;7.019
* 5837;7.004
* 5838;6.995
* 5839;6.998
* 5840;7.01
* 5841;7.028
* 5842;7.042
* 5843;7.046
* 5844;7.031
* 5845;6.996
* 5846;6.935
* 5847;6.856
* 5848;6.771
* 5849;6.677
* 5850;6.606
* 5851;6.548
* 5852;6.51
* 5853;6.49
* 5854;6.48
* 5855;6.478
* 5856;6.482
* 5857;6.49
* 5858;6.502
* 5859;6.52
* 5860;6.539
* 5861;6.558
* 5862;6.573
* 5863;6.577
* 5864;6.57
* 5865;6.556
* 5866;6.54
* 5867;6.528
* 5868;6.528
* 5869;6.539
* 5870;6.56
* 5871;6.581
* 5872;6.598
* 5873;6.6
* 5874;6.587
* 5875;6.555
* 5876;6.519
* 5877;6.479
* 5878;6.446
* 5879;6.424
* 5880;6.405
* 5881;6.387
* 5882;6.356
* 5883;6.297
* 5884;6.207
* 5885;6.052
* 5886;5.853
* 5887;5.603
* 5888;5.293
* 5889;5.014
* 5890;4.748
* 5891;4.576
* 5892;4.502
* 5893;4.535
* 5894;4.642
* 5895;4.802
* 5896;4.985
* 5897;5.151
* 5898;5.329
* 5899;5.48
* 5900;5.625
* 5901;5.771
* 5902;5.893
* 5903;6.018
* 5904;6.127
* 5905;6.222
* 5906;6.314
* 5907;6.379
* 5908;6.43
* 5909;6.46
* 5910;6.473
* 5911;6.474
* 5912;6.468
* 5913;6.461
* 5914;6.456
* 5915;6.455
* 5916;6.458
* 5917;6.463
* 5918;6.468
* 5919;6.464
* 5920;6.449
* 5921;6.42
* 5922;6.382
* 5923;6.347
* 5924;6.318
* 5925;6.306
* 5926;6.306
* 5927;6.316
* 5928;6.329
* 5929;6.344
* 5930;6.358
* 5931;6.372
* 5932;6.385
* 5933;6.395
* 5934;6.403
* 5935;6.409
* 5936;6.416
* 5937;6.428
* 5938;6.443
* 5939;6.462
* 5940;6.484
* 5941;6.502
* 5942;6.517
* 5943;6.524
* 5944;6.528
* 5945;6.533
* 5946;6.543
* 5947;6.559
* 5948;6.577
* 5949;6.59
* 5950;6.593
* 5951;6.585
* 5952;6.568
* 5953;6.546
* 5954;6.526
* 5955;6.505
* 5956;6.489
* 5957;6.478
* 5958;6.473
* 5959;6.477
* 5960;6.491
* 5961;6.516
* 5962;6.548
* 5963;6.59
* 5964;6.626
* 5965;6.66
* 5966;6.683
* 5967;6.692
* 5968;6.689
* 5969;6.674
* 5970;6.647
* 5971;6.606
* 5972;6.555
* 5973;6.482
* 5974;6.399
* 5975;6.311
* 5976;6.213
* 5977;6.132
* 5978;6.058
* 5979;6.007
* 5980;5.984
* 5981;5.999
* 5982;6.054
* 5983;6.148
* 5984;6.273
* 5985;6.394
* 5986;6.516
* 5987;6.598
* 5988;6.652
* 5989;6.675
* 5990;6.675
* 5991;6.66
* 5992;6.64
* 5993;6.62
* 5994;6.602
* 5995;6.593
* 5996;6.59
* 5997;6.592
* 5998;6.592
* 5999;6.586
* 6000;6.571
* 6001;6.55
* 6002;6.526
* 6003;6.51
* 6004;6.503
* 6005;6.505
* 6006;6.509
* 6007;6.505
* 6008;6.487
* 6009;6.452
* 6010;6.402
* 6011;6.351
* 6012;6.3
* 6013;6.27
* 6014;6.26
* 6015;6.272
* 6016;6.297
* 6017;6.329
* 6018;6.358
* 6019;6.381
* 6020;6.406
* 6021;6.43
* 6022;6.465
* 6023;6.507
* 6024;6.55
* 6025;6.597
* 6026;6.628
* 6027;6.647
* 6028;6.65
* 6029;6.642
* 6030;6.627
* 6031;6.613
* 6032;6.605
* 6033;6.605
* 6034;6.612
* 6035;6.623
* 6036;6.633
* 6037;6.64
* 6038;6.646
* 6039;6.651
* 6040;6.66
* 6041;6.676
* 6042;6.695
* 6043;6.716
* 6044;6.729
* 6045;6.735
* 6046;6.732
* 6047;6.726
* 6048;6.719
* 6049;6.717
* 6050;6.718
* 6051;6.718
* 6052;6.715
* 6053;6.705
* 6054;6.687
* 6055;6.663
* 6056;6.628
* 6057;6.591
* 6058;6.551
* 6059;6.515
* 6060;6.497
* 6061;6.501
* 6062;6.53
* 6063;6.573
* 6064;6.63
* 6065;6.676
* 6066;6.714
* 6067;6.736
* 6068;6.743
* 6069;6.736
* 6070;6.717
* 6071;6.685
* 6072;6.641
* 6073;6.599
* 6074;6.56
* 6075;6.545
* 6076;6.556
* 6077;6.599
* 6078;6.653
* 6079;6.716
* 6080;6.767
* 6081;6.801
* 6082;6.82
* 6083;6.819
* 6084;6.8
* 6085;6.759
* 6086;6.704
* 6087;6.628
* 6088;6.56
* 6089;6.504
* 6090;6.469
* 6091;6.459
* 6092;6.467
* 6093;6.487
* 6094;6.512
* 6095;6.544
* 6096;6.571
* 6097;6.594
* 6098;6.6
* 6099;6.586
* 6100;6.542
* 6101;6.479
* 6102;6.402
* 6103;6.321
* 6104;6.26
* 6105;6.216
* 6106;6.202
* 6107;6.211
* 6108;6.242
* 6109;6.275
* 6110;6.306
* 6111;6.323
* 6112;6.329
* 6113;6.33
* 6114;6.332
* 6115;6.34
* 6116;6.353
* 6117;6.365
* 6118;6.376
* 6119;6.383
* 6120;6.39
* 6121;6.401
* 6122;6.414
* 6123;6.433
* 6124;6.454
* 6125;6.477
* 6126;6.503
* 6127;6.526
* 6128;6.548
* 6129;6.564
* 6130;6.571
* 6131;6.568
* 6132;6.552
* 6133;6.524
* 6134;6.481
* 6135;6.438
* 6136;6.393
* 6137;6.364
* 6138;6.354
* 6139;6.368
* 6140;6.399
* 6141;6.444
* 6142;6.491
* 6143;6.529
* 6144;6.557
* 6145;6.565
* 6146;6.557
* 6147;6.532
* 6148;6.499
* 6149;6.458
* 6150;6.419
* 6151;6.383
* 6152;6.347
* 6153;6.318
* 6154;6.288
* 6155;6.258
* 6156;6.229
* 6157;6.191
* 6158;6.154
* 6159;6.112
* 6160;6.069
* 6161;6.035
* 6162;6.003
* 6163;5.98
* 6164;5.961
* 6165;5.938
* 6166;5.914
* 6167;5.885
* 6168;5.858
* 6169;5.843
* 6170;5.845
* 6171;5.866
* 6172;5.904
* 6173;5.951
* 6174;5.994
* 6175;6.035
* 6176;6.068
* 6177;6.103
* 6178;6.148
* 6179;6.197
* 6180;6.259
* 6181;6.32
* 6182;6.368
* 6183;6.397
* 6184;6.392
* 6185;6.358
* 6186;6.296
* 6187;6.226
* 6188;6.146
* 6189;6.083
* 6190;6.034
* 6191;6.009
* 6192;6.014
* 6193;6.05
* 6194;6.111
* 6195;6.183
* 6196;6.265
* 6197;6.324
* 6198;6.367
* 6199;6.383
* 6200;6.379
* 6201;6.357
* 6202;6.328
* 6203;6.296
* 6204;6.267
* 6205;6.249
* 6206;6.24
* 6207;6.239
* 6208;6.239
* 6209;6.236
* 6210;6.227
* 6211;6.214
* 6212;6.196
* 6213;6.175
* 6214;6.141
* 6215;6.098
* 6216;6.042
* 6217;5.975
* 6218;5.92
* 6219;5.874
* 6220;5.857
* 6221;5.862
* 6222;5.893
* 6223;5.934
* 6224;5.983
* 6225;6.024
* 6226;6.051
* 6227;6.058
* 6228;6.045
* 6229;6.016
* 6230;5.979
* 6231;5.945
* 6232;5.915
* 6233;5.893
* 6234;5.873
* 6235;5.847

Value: 0.04 mag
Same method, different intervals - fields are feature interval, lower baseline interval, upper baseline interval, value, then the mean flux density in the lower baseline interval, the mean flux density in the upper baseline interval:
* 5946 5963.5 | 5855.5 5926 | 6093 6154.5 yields -0.055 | 6.13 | 6.43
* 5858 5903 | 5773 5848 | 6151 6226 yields 0.115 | 6.77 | 6.13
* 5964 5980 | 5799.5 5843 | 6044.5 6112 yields 0.042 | 6.86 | 6.58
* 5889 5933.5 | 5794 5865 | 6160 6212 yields 0.113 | 6.78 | 6.14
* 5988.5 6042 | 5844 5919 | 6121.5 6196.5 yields -0.053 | 6.19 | 6.26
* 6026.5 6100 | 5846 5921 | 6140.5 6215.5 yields -0.075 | 6.18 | 6.21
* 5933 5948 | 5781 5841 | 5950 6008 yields 0.012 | 6.77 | 6.49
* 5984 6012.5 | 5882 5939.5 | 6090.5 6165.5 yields -0.064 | 6.01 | 6.38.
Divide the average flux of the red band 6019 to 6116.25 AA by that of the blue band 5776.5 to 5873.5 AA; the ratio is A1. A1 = 1.0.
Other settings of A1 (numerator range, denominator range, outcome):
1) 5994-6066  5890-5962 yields 1.06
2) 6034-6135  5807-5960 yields 1.02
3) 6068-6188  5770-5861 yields 0.95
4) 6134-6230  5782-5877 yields 0.92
